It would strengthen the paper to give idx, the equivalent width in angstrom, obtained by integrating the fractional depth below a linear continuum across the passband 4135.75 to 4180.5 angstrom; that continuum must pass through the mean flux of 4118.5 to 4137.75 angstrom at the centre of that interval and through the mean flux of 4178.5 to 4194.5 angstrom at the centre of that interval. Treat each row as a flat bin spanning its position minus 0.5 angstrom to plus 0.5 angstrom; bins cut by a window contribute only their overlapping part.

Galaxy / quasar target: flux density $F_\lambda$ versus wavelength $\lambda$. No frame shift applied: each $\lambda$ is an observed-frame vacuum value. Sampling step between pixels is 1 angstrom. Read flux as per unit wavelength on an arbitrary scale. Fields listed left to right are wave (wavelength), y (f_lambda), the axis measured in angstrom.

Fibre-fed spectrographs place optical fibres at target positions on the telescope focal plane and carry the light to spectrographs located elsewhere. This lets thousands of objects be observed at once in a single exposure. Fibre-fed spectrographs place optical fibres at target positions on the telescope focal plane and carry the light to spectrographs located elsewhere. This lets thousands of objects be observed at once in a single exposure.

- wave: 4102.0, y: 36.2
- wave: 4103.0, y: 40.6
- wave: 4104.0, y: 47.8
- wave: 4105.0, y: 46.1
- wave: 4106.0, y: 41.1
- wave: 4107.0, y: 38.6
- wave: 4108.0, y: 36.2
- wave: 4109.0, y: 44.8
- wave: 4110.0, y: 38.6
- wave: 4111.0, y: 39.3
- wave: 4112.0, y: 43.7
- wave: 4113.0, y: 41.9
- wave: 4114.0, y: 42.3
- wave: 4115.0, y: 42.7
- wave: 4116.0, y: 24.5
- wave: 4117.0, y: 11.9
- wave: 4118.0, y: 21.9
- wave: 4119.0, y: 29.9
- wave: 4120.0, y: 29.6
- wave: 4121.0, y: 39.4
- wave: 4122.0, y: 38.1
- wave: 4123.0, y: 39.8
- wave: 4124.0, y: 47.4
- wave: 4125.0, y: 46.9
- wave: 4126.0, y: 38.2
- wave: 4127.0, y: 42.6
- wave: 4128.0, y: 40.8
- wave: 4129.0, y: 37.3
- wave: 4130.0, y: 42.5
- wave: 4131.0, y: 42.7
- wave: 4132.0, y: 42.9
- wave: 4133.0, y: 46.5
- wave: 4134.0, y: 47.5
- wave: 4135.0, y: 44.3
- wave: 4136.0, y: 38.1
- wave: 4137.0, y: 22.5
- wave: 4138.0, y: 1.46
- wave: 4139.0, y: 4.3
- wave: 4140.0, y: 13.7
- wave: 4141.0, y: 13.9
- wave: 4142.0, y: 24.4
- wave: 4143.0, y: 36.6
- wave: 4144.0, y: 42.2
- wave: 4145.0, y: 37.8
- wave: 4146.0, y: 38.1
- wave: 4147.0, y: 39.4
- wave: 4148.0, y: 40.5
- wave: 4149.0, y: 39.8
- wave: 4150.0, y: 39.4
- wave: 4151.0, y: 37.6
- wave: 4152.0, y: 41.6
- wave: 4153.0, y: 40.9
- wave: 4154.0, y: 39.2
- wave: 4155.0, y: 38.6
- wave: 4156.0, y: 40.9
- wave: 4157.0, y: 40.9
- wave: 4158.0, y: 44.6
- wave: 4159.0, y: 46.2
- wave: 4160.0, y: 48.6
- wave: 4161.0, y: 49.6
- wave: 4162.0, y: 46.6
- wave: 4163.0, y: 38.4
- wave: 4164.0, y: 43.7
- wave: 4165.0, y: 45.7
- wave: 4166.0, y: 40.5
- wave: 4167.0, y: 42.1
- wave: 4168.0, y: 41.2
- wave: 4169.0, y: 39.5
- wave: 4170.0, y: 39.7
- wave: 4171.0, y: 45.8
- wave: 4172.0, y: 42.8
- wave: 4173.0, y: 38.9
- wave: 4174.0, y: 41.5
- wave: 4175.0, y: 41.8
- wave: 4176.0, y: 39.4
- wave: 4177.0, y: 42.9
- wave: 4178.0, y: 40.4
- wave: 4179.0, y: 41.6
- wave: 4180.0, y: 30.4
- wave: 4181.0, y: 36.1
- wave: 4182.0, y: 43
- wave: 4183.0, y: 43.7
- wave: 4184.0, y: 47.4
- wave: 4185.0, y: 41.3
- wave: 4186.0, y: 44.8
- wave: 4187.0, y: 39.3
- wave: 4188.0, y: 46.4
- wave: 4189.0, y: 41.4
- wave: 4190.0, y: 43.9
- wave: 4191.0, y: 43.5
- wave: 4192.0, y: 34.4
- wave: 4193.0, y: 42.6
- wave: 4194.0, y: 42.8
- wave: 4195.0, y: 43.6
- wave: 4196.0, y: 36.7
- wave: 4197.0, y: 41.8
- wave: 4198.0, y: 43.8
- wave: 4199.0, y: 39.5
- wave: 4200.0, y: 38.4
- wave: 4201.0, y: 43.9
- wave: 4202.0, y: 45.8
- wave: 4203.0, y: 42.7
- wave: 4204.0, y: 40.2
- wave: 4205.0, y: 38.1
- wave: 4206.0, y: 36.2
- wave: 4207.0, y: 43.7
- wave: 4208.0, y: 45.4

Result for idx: 3.4 angstrom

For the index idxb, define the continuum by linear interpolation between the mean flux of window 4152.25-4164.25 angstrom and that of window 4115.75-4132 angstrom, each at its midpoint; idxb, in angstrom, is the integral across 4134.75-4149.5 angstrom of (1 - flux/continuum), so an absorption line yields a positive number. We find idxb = 4.12 angstrom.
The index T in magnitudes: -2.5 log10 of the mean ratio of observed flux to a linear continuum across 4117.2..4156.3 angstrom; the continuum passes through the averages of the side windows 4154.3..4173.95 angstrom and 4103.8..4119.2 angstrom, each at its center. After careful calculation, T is 0.124 mag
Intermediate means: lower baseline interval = 36.9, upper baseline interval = 42.8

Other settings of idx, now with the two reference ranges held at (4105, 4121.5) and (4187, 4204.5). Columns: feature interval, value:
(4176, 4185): 0.0 angstrom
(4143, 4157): -0.4 angstrom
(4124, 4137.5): -1.5 angstrom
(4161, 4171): -0.7 angstrom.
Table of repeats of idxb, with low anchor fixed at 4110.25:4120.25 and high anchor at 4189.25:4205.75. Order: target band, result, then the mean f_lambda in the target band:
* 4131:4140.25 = 1.3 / 30.2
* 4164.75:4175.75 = -0.9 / 41.6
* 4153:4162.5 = -1.6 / 43.8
